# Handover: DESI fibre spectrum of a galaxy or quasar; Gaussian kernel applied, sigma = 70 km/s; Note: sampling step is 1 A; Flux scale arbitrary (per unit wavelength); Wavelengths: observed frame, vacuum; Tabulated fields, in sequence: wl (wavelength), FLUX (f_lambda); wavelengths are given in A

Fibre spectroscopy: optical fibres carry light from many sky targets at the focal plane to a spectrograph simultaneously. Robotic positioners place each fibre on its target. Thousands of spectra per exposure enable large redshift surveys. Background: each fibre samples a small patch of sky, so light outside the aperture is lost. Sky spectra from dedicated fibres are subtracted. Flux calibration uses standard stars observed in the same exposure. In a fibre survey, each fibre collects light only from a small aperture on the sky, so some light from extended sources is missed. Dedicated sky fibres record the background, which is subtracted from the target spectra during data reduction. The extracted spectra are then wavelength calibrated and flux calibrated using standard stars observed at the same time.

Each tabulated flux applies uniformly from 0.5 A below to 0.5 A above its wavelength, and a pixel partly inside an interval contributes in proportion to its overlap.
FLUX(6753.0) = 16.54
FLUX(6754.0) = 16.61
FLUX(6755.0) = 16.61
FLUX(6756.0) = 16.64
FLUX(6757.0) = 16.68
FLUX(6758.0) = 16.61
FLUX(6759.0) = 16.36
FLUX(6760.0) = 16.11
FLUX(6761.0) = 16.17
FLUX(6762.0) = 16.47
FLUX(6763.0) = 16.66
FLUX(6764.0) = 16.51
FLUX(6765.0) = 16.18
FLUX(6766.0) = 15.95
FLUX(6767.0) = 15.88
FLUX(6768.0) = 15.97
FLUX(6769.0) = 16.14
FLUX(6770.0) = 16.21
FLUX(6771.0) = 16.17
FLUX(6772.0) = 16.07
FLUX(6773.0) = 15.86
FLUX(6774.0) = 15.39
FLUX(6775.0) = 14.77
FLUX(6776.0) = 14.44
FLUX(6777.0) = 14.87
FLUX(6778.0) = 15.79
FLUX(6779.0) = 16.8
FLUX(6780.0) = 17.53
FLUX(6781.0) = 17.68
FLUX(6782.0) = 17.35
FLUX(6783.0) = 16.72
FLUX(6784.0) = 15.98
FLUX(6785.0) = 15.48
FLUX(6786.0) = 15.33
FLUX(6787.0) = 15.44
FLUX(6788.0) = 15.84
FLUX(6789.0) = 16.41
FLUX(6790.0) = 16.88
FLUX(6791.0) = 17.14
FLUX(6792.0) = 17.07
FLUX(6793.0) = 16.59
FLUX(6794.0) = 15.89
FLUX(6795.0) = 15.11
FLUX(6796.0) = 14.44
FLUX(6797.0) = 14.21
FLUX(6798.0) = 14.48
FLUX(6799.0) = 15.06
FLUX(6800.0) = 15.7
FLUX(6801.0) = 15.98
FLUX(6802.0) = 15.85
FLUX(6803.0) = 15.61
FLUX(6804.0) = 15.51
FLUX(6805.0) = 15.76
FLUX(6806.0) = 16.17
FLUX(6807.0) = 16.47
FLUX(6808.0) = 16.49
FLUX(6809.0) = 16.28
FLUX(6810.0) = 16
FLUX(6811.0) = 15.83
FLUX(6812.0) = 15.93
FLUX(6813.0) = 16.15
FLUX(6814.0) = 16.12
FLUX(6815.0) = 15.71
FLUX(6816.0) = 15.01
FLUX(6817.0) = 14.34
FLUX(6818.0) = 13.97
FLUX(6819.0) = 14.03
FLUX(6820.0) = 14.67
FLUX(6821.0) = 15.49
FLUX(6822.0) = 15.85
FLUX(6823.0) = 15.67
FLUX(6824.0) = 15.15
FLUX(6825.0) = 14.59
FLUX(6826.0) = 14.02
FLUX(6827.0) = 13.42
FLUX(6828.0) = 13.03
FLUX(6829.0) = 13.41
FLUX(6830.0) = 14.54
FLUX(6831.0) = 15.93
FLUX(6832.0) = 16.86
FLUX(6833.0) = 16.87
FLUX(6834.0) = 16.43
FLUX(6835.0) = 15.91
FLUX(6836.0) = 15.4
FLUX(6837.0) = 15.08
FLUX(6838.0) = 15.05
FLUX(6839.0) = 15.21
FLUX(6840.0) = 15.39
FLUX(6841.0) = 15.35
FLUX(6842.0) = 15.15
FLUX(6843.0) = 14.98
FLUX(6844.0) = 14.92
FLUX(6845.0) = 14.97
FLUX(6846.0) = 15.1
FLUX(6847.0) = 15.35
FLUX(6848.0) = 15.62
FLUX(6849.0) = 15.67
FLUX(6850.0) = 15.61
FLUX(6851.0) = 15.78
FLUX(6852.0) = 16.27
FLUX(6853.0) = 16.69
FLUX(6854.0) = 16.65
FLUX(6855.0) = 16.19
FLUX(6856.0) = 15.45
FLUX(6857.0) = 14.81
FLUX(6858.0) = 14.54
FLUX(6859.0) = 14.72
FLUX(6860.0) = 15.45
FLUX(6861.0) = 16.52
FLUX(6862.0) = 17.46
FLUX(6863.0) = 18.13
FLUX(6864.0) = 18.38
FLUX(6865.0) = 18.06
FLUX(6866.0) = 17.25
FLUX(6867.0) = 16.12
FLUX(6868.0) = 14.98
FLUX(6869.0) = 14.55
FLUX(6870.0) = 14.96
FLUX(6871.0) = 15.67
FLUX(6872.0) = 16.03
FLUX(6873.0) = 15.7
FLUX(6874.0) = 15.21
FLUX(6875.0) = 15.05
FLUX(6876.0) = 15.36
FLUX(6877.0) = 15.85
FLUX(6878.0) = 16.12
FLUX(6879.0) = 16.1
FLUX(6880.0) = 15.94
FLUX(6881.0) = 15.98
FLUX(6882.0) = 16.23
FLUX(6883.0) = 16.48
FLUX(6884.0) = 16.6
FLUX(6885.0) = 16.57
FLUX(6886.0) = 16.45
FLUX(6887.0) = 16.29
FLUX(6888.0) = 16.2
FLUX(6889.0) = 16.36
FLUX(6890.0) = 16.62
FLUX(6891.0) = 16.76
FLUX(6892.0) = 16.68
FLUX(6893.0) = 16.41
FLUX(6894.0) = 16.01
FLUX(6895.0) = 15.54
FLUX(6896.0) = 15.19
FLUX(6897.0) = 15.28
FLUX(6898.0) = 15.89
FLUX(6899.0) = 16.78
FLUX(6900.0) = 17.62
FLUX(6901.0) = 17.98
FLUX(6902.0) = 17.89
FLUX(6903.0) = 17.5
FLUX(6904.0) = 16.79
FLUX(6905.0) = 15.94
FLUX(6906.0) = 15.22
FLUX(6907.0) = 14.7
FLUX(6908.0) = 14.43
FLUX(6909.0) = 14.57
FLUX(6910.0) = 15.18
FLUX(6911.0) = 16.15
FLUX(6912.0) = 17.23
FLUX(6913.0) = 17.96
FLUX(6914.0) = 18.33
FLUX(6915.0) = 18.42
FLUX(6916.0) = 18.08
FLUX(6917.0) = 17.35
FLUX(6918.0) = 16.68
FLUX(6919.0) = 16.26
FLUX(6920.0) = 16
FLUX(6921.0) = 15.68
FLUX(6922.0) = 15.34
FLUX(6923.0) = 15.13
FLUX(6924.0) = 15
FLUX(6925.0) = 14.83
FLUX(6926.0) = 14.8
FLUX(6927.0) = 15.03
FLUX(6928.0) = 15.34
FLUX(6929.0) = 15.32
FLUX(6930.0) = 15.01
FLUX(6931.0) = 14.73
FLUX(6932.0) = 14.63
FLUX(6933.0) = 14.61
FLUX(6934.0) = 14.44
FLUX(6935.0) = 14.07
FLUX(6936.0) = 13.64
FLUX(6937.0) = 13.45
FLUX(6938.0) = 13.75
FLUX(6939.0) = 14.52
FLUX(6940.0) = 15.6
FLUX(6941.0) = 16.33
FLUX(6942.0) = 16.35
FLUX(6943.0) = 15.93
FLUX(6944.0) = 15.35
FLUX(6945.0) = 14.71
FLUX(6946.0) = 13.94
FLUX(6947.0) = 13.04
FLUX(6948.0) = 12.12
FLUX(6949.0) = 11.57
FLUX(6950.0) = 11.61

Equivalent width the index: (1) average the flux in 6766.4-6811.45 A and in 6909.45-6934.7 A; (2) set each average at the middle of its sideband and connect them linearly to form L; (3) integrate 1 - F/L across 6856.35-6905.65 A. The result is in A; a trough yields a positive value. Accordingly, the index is -1.00 A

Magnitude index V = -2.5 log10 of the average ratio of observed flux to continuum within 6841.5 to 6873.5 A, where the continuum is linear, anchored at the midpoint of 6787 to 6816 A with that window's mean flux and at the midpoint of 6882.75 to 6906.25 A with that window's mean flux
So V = 0.02 mag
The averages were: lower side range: 15.9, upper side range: 16.5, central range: 15.9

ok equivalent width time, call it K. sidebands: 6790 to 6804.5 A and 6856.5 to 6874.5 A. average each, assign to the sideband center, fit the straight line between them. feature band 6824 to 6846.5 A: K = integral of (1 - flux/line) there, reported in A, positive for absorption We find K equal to 1.1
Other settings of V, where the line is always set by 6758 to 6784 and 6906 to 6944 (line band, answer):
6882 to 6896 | -0.044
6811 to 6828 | 0.070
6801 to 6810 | 0.001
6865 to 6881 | 0.000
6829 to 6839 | 0.018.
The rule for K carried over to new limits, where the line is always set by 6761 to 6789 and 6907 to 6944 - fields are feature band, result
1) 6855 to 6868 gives -0.5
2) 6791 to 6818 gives 0.5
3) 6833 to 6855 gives 0.3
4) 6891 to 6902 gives -0.6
